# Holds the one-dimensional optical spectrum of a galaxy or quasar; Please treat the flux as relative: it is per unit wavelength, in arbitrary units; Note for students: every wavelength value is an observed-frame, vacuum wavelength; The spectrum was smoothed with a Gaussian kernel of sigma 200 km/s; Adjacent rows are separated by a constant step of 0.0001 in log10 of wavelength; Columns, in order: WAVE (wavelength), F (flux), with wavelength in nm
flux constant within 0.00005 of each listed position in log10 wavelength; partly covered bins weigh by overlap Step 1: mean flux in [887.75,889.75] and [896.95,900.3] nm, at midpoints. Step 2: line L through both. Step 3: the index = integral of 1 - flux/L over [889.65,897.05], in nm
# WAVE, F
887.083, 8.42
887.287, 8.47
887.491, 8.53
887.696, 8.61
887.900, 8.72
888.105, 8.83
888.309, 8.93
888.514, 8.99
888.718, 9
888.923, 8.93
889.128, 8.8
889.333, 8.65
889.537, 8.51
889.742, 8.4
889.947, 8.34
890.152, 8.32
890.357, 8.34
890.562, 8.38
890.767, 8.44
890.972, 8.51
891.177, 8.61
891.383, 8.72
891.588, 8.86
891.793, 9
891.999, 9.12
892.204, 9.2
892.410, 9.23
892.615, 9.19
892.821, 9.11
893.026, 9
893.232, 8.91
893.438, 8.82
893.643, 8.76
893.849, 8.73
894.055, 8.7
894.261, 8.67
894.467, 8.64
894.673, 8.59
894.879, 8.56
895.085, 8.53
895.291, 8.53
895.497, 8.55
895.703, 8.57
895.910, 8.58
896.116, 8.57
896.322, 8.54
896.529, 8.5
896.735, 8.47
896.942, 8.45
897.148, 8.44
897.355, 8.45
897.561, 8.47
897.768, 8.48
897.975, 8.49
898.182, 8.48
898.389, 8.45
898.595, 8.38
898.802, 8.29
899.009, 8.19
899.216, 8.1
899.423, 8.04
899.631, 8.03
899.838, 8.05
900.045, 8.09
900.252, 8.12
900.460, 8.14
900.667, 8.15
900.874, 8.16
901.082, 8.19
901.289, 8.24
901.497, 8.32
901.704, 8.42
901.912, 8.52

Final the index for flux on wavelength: -0.10 nm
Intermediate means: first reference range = 8.79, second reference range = 8.29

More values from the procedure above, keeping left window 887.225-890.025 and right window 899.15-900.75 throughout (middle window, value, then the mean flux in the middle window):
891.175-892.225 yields -0.05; 8.92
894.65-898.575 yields -0.11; 8.51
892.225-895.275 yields -0.14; 8.82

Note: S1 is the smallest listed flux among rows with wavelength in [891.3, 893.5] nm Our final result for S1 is 8.72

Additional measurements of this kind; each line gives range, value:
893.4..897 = 8.45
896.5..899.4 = 8.1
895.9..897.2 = 8.44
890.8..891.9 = 8.51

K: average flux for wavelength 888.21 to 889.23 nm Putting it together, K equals 8.93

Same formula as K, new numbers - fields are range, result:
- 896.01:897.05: 8.51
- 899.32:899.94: 8.03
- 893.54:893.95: 8.76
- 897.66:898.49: 8.47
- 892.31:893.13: 9.14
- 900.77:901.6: 8.23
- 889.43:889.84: 8.47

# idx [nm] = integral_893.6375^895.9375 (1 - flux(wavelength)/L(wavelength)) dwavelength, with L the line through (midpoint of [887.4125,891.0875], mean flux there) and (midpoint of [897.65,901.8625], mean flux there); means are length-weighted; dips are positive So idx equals -0.05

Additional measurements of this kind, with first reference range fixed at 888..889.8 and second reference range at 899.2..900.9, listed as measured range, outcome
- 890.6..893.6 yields -0.11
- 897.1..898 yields -0.02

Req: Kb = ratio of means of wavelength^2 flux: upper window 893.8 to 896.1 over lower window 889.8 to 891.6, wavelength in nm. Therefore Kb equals 1.02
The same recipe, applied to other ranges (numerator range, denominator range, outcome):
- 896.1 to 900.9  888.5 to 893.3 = 0.96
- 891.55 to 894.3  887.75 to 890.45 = 1.04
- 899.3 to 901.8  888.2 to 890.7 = 0.97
